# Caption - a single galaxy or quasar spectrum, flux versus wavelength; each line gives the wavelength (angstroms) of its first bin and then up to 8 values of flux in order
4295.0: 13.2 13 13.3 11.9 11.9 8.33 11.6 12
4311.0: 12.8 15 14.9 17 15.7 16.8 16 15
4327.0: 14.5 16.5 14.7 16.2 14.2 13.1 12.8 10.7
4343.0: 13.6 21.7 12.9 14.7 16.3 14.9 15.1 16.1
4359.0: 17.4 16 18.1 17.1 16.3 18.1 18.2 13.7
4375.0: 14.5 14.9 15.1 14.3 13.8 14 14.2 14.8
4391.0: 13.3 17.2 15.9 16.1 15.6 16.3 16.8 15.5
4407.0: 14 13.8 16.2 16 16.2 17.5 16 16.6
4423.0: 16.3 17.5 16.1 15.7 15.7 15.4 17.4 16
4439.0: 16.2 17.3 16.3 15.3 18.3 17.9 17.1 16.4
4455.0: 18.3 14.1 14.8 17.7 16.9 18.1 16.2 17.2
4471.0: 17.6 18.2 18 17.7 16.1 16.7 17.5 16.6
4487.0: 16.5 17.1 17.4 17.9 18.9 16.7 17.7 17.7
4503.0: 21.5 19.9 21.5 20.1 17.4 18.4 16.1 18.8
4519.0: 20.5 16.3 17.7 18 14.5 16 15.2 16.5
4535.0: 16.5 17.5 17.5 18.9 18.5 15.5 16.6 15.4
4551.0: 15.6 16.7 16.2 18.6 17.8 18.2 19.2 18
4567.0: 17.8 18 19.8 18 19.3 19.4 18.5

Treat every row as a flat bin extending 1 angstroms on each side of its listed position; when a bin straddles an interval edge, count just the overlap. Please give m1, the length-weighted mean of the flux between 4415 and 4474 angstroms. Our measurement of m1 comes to 16.7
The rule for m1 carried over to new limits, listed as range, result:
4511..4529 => 17.4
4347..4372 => 16.4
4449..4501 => 17.1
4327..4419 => 15.4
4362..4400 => 15.5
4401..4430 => 16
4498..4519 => 19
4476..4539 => 17.6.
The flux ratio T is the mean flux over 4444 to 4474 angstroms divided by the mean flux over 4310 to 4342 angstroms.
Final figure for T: 1.1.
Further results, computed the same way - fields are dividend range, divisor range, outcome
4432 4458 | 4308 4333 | 1.10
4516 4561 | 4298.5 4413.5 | 1.14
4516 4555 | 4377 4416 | 1.11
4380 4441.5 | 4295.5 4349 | 1.12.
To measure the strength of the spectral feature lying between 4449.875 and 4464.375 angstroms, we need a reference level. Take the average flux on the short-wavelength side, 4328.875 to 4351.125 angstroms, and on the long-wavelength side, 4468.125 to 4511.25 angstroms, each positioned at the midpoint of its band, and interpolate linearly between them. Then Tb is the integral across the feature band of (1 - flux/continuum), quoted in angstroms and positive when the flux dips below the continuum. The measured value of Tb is 0.6 angstroms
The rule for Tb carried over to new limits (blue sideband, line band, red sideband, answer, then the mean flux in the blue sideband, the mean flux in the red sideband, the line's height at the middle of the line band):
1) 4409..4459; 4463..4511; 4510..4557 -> -3.41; 16.4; 17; 16.7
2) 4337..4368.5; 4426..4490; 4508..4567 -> -0.79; 15.5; 17.3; 16.6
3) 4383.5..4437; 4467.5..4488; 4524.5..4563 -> -1.09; 15.8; 16.9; 16.3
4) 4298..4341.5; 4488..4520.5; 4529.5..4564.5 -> -4.10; 13.9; 17.1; 16.5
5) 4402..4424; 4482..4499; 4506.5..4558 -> -0.55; 15.9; 17.3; 16.8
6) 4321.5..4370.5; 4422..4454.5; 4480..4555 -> 0.02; 15.5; 17.5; 16.6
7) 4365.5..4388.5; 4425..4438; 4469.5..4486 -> 0.15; 15.2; 17.3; 16.3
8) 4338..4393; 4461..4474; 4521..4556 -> -1.05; 15.3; 16.6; 16.1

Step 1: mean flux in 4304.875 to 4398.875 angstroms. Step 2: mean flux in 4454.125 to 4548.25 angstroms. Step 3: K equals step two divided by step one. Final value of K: 1.16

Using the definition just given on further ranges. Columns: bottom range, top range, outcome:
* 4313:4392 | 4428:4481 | 1.10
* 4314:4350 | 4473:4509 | 1.20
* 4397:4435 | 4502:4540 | 1.12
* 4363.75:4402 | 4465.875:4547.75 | 1.14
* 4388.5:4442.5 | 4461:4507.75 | 1.11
